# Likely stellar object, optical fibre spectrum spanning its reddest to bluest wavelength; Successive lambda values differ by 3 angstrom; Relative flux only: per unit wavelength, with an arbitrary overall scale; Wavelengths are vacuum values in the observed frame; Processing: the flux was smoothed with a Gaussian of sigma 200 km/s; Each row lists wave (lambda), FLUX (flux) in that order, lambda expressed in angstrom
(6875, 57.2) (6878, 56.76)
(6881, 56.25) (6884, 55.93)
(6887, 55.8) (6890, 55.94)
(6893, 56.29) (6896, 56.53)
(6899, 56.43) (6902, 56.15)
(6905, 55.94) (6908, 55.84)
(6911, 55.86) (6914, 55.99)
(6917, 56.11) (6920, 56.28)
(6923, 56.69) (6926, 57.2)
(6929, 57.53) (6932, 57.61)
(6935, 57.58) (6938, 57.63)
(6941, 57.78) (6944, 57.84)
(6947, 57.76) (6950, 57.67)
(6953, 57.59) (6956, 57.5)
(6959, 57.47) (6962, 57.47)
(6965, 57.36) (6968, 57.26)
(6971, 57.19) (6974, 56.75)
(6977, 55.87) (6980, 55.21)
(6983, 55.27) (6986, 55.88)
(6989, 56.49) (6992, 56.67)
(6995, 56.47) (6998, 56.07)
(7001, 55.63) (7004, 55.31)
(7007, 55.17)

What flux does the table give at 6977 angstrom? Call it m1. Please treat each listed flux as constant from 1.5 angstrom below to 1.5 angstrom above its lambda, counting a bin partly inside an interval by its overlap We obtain 55.87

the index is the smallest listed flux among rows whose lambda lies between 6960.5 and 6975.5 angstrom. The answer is 56.75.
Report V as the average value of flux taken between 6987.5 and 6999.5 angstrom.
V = 56.4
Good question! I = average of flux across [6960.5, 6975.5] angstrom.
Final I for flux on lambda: 57.2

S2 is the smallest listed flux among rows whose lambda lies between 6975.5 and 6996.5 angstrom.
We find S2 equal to 55.21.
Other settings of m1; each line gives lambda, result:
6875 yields 57.2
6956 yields 57.5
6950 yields 57.67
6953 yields 57.59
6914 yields 55.99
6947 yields 57.76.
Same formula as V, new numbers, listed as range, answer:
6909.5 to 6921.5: 56.1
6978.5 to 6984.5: 55.2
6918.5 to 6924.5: 56.5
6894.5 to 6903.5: 56.4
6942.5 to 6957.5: 57.7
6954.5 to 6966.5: 57.4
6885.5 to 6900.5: 56.2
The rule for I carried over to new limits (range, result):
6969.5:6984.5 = 56.1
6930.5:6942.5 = 57.6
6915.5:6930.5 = 56.8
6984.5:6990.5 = 56.2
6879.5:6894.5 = 56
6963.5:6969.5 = 57.3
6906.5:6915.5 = 55.9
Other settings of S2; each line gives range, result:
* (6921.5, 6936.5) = 56.69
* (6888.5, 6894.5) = 55.94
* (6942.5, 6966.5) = 57.36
